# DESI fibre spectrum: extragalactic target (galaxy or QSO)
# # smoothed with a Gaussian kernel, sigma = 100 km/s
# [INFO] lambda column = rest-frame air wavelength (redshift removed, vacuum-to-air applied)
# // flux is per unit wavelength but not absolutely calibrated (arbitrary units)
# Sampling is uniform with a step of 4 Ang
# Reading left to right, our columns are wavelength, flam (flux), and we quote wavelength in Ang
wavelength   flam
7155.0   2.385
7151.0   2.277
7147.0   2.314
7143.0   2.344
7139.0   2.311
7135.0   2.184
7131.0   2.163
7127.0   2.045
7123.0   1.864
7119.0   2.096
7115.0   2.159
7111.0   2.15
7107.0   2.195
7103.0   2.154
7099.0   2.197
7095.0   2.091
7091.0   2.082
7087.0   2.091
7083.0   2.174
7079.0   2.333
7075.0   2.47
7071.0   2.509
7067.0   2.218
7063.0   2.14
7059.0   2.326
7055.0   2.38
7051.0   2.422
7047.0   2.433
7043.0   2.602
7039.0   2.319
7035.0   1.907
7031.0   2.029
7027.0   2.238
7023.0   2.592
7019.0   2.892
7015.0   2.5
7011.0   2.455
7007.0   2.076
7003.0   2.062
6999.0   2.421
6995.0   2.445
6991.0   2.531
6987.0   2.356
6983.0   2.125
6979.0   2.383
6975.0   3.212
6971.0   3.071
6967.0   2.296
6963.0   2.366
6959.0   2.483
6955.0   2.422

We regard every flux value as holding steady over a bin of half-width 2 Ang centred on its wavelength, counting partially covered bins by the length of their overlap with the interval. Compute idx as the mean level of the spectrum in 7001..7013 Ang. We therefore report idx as 2.2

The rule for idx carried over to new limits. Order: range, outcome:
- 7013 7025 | 2.66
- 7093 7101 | 2.14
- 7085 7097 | 2.09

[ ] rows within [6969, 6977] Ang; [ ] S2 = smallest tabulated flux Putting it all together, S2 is 3.071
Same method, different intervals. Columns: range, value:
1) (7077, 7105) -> 2.082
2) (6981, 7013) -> 2.062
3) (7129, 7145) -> 2.163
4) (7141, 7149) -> 2.314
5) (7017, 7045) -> 1.907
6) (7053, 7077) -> 2.14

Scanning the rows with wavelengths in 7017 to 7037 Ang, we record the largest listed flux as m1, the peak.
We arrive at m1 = 2.892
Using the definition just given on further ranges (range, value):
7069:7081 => 2.509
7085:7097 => 2.091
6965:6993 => 3.212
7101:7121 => 2.195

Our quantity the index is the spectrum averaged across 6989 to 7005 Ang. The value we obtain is 2.36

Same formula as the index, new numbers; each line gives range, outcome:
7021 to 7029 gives 2.42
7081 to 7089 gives 2.13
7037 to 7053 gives 2.44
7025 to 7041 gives 2.12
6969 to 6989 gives 2.63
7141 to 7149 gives 2.33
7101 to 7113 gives 2.17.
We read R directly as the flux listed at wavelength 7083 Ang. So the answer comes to 2.174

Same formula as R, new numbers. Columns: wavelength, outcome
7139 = 2.311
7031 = 2.029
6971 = 3.071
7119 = 2.096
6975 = 3.212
